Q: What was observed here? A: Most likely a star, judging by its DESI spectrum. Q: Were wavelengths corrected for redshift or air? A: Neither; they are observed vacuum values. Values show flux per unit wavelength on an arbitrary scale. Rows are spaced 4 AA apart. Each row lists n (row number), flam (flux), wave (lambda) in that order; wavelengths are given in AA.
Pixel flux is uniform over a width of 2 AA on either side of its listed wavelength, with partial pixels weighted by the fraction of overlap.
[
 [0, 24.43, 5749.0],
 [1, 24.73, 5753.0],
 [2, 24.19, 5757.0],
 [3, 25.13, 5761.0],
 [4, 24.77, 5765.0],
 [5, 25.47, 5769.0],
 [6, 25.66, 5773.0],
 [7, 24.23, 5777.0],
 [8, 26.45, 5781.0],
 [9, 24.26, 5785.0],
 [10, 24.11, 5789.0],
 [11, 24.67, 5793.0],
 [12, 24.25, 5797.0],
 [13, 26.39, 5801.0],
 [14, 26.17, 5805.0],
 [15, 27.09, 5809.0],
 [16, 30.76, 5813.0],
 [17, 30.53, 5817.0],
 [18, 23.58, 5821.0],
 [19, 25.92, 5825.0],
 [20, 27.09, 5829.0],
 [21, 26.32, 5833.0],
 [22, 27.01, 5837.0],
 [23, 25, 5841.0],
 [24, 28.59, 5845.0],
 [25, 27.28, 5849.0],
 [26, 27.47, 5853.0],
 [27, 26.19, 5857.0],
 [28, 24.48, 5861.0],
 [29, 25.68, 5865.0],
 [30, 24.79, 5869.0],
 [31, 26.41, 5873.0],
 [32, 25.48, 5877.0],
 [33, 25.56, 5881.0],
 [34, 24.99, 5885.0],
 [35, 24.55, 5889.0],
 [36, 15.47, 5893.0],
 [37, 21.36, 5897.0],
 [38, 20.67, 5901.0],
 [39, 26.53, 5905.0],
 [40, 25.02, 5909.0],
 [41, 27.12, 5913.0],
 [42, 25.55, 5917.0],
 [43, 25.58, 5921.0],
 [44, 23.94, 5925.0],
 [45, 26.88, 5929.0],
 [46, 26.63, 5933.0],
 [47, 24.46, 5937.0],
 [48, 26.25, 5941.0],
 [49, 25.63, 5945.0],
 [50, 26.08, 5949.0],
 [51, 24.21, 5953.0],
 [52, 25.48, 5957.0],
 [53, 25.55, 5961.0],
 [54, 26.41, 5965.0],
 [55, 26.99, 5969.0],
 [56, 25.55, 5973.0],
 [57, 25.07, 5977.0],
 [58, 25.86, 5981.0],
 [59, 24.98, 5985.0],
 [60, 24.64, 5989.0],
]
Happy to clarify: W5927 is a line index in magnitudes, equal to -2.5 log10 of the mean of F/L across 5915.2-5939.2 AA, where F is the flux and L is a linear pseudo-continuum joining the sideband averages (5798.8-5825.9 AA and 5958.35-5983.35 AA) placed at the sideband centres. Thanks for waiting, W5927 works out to 0.03 mag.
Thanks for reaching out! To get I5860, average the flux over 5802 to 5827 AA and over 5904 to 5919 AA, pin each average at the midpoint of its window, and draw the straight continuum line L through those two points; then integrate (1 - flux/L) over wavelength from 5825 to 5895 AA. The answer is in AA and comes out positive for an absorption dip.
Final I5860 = 3.3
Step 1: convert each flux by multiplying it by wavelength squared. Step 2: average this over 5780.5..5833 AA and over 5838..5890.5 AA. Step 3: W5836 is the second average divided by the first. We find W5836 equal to 1.01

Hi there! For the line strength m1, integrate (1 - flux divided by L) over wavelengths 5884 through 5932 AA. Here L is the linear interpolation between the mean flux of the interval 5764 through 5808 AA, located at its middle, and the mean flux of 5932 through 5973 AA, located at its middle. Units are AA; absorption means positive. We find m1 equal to 2.98 AA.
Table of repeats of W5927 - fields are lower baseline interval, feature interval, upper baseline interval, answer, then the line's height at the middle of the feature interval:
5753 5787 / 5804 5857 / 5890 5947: -0.100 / 24.7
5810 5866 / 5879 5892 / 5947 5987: 0.091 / 26.4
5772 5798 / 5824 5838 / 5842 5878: -0.038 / 25.7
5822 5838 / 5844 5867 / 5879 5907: -0.068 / 24.9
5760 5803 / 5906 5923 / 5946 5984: -0.015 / 25.5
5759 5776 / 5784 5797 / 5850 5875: 0.045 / 25.4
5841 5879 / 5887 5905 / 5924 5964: 0.220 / 25.9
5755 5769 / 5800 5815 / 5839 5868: -0.086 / 25.6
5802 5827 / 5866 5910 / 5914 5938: 0.108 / 26.2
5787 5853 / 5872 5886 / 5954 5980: 0.028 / 26.3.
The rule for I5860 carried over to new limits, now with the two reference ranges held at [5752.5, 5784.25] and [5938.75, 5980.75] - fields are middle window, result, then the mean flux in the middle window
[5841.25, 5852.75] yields -0.9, 27.4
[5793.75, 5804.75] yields -0.1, 25.4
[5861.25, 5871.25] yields 0.1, 25.1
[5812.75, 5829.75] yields -1.4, 27.3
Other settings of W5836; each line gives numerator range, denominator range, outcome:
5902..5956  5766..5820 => 1.03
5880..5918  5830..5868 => 0.91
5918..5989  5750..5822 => 1.05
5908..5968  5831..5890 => 1.01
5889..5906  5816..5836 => 0.82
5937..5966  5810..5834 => 0.97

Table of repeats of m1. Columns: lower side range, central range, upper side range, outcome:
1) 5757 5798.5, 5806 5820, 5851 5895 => -2.27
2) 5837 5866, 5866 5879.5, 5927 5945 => 0.40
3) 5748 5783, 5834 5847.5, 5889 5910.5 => -2.04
